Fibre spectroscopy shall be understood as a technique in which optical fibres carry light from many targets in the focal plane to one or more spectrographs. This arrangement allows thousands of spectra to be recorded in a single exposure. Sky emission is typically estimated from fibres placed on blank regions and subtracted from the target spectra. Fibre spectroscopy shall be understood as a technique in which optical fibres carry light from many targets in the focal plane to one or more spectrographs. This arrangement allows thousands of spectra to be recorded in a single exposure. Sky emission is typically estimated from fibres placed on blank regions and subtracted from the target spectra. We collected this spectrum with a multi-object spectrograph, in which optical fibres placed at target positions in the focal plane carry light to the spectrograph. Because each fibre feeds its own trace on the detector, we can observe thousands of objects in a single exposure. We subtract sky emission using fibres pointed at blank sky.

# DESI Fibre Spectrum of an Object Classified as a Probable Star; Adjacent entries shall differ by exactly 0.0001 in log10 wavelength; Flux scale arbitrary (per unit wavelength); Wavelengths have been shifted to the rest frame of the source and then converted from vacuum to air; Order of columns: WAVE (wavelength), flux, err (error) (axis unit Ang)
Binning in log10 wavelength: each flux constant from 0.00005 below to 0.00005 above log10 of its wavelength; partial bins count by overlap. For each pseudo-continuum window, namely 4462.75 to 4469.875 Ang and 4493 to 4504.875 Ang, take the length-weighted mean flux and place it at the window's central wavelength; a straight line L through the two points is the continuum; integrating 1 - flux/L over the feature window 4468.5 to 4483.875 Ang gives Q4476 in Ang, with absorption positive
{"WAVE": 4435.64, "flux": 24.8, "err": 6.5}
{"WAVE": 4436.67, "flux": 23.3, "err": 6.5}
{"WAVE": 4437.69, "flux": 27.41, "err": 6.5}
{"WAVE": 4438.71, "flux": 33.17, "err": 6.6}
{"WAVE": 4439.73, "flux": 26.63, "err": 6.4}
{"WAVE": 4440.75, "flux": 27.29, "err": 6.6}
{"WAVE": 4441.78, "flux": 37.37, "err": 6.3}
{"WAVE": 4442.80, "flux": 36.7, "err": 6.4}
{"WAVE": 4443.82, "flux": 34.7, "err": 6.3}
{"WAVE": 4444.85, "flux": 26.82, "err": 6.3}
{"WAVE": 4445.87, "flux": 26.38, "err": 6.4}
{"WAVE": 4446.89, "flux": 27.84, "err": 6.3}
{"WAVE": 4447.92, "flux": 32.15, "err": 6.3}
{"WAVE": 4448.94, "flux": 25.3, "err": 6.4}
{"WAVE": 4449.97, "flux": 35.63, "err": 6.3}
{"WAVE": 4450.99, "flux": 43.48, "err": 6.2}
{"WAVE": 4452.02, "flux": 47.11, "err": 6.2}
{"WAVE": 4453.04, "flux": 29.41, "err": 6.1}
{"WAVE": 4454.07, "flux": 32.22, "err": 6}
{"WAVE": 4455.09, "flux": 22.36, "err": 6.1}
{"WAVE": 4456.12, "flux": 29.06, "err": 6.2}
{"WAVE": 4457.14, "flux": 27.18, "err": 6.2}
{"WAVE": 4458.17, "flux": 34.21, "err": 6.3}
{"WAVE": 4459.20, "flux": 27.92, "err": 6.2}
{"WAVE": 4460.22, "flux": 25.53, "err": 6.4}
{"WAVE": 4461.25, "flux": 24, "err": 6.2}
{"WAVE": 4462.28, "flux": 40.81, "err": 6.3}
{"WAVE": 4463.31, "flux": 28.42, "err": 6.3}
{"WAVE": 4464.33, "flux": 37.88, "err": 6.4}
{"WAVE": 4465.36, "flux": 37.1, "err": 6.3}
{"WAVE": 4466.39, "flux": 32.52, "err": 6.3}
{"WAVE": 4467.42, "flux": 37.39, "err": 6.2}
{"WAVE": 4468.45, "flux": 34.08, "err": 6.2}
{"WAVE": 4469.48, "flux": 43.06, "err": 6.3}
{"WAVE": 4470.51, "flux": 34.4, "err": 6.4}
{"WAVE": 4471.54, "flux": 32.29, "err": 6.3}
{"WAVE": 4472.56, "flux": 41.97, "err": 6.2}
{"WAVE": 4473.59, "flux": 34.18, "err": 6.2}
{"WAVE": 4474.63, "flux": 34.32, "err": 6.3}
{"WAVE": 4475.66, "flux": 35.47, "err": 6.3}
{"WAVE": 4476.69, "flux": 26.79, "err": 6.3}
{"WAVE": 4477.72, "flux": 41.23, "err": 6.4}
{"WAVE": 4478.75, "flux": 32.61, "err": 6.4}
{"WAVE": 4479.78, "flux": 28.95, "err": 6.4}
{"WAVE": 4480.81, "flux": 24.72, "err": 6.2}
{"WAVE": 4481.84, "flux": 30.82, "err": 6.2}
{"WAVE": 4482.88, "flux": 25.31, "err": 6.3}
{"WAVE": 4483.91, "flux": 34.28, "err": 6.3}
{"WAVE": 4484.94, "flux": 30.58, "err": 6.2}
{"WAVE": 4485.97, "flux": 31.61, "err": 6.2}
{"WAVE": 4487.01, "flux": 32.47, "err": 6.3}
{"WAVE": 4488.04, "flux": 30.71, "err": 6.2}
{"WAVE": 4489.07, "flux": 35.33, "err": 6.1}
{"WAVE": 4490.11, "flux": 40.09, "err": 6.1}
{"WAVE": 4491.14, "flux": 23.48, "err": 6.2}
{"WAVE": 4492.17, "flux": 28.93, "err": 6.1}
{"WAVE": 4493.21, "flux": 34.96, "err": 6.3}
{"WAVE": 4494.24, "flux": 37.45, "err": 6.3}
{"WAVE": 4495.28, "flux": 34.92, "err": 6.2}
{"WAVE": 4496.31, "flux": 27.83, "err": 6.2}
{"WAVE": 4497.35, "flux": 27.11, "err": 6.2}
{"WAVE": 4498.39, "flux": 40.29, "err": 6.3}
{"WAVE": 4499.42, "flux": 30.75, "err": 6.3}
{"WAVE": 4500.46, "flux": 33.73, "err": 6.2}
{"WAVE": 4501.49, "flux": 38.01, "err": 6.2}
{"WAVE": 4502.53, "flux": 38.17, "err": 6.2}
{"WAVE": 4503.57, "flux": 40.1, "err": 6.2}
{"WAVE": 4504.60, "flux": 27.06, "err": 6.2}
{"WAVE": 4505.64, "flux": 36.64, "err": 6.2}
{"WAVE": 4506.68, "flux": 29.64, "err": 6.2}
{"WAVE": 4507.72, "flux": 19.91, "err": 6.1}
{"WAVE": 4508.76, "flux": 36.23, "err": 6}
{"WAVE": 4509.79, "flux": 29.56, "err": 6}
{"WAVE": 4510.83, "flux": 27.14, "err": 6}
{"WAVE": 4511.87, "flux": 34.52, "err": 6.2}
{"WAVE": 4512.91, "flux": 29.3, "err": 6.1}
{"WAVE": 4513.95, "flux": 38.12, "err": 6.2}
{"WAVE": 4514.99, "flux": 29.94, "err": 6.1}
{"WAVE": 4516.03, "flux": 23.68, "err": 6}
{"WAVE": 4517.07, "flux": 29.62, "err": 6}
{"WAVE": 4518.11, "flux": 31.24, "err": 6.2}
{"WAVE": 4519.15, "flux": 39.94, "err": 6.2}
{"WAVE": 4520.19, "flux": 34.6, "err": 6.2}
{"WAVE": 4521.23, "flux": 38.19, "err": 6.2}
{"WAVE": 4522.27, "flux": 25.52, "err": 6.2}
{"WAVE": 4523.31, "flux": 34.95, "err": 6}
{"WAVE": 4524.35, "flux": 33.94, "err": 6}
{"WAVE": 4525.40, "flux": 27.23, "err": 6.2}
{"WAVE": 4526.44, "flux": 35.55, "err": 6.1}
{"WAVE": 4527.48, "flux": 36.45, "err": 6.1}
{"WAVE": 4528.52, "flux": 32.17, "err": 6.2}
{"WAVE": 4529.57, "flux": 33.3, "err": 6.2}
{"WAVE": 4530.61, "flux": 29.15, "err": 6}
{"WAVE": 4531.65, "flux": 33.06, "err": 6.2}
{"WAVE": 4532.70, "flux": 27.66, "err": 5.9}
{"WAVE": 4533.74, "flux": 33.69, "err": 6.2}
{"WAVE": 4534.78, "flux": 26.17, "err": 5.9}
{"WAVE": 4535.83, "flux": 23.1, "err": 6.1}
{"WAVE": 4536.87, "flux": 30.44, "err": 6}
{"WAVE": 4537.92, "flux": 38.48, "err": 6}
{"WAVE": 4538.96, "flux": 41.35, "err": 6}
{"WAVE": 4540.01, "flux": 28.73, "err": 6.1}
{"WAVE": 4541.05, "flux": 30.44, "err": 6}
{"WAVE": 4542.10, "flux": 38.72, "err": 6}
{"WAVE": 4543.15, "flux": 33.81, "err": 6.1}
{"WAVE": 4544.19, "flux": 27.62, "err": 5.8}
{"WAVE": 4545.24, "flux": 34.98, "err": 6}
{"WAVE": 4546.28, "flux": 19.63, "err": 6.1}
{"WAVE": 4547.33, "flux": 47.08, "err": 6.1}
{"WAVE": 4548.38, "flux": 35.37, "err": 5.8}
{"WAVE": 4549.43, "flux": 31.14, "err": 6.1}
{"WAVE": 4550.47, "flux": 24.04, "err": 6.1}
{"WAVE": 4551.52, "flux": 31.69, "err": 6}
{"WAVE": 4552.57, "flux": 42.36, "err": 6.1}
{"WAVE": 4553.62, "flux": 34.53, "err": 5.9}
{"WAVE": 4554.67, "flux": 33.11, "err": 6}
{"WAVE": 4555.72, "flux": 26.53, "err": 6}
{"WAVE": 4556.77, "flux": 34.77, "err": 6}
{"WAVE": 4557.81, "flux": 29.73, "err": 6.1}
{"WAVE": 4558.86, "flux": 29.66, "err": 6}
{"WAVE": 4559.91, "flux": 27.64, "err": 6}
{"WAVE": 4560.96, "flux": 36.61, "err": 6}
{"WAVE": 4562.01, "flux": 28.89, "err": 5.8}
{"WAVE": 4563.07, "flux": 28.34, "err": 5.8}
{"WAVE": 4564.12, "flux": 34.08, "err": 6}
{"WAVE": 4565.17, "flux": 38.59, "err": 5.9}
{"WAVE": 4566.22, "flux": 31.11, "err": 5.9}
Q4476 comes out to 0.85 Ang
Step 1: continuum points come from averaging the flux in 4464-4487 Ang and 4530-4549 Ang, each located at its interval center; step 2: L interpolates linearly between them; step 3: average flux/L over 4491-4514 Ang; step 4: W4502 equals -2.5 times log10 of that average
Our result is 0.02 mag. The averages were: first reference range 33.6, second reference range 32.2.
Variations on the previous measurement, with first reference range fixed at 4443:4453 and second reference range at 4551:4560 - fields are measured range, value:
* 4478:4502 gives 0.03 mag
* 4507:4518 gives 0.10 mag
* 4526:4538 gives 0.04 mag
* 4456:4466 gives 0.06 mag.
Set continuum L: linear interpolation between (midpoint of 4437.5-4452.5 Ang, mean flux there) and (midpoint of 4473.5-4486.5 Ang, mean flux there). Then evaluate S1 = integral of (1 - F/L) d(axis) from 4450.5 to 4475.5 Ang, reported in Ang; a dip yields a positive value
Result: -1.4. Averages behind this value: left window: 32.6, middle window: 33.8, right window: 31.5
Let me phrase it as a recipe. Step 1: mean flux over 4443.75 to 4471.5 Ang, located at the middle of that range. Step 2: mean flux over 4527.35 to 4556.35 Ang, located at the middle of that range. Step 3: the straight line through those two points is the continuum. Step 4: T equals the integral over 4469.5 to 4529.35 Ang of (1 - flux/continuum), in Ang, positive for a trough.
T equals -0.5 Ang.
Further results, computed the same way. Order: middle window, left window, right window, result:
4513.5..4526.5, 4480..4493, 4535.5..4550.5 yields -0.18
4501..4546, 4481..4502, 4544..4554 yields 0.66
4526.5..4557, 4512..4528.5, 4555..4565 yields -0.66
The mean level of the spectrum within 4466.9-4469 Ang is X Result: 35.8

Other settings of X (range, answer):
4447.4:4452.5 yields 36.6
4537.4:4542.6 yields 35.5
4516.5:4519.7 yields 33.5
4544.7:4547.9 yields 33.9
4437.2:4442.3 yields 30.4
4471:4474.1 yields 36.2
